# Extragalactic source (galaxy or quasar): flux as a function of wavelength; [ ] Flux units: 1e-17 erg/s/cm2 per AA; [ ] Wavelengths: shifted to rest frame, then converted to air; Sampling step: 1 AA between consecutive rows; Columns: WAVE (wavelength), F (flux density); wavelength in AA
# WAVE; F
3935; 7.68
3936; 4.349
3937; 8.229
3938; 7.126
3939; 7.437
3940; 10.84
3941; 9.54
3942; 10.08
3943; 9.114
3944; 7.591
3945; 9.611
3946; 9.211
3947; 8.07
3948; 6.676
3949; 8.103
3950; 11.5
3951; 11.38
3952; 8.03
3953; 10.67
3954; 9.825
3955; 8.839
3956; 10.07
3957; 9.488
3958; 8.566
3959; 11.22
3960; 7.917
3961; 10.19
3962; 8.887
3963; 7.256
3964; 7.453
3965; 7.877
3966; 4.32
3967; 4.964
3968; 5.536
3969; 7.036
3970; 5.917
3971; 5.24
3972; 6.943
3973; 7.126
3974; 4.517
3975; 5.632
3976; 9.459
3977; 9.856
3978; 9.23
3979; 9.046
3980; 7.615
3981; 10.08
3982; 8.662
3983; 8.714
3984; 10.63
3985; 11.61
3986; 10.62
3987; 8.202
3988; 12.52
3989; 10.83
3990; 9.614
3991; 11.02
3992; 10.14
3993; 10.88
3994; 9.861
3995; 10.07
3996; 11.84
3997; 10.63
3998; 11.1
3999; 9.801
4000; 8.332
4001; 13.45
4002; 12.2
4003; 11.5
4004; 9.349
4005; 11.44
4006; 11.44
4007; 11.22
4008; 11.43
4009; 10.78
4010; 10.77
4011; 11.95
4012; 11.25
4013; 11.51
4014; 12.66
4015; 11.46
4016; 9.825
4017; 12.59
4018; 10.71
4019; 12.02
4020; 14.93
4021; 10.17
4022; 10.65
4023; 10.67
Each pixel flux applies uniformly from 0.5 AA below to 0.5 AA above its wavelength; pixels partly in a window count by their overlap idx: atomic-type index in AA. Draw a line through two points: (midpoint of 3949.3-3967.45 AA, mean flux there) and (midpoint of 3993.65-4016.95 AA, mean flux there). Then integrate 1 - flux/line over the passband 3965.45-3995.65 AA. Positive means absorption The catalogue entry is 4.28 AA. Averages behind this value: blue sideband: 8.81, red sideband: 11.1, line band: 8.55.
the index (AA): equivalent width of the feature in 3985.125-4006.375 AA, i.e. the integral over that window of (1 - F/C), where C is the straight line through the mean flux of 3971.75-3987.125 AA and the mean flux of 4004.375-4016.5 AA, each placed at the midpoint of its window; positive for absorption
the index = -1.46 AA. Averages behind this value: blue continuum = 8.66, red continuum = 11.3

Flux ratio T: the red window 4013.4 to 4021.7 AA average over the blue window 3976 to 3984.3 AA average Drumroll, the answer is 1.3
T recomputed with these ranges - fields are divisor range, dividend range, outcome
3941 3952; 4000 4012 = 1.24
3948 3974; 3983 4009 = 1.33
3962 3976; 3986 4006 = 1.68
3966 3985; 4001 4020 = 1.51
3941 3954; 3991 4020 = 1.21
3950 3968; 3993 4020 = 1.30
